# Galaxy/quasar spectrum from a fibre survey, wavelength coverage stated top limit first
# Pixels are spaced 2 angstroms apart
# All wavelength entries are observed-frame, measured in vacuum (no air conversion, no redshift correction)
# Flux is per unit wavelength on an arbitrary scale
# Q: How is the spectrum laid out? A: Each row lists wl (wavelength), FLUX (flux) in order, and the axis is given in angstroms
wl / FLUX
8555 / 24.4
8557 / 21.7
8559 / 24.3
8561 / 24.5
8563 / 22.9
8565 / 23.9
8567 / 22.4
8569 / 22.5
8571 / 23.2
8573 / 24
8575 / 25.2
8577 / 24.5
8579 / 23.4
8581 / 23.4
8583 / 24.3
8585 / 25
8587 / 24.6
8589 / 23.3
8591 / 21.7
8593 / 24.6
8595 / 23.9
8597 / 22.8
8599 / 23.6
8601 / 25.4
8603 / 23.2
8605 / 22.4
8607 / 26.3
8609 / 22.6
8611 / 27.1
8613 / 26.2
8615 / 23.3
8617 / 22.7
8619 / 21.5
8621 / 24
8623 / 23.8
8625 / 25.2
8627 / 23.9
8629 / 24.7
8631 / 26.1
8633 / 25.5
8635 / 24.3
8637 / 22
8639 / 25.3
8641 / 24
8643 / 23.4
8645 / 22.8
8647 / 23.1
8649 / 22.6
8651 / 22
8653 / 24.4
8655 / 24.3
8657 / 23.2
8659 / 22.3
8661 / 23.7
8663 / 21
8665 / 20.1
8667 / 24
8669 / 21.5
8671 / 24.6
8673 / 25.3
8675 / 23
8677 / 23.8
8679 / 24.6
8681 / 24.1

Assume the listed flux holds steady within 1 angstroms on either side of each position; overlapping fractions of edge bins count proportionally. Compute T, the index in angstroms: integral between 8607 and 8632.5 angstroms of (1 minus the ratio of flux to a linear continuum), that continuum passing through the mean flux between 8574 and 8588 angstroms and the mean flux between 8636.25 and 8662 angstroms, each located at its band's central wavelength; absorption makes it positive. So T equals -0.6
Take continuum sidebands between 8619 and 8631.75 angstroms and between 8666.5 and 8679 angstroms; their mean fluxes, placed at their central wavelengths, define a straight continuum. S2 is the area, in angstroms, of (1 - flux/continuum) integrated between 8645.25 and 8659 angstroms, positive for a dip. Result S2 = 0.5 angstroms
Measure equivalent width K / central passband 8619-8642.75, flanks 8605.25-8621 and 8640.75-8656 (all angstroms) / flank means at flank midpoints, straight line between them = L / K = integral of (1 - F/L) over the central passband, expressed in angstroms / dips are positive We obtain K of -0.6 angstroms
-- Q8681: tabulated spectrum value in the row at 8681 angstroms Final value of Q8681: 24.1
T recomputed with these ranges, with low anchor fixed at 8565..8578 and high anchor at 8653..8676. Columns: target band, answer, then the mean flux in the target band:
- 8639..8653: 0.0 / 23.2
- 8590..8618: -0.6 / 24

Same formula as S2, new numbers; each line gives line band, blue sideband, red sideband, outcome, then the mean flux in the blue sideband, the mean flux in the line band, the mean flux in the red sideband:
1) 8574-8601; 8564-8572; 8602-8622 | -0.6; 23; 23.9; 23.9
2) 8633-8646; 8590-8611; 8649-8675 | -0.3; 23.8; 23.8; 23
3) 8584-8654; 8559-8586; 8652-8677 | -1.4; 23.8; 23.9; 23.1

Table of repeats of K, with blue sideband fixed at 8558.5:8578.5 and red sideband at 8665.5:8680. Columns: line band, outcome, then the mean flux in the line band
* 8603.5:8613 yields -0.39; 24.7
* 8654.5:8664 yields 0.35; 22.8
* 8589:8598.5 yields 0.18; 23.3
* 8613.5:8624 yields 0.22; 23.2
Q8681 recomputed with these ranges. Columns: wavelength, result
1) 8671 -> 24.6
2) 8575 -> 25.2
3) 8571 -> 23.2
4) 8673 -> 25.3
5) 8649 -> 22.6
